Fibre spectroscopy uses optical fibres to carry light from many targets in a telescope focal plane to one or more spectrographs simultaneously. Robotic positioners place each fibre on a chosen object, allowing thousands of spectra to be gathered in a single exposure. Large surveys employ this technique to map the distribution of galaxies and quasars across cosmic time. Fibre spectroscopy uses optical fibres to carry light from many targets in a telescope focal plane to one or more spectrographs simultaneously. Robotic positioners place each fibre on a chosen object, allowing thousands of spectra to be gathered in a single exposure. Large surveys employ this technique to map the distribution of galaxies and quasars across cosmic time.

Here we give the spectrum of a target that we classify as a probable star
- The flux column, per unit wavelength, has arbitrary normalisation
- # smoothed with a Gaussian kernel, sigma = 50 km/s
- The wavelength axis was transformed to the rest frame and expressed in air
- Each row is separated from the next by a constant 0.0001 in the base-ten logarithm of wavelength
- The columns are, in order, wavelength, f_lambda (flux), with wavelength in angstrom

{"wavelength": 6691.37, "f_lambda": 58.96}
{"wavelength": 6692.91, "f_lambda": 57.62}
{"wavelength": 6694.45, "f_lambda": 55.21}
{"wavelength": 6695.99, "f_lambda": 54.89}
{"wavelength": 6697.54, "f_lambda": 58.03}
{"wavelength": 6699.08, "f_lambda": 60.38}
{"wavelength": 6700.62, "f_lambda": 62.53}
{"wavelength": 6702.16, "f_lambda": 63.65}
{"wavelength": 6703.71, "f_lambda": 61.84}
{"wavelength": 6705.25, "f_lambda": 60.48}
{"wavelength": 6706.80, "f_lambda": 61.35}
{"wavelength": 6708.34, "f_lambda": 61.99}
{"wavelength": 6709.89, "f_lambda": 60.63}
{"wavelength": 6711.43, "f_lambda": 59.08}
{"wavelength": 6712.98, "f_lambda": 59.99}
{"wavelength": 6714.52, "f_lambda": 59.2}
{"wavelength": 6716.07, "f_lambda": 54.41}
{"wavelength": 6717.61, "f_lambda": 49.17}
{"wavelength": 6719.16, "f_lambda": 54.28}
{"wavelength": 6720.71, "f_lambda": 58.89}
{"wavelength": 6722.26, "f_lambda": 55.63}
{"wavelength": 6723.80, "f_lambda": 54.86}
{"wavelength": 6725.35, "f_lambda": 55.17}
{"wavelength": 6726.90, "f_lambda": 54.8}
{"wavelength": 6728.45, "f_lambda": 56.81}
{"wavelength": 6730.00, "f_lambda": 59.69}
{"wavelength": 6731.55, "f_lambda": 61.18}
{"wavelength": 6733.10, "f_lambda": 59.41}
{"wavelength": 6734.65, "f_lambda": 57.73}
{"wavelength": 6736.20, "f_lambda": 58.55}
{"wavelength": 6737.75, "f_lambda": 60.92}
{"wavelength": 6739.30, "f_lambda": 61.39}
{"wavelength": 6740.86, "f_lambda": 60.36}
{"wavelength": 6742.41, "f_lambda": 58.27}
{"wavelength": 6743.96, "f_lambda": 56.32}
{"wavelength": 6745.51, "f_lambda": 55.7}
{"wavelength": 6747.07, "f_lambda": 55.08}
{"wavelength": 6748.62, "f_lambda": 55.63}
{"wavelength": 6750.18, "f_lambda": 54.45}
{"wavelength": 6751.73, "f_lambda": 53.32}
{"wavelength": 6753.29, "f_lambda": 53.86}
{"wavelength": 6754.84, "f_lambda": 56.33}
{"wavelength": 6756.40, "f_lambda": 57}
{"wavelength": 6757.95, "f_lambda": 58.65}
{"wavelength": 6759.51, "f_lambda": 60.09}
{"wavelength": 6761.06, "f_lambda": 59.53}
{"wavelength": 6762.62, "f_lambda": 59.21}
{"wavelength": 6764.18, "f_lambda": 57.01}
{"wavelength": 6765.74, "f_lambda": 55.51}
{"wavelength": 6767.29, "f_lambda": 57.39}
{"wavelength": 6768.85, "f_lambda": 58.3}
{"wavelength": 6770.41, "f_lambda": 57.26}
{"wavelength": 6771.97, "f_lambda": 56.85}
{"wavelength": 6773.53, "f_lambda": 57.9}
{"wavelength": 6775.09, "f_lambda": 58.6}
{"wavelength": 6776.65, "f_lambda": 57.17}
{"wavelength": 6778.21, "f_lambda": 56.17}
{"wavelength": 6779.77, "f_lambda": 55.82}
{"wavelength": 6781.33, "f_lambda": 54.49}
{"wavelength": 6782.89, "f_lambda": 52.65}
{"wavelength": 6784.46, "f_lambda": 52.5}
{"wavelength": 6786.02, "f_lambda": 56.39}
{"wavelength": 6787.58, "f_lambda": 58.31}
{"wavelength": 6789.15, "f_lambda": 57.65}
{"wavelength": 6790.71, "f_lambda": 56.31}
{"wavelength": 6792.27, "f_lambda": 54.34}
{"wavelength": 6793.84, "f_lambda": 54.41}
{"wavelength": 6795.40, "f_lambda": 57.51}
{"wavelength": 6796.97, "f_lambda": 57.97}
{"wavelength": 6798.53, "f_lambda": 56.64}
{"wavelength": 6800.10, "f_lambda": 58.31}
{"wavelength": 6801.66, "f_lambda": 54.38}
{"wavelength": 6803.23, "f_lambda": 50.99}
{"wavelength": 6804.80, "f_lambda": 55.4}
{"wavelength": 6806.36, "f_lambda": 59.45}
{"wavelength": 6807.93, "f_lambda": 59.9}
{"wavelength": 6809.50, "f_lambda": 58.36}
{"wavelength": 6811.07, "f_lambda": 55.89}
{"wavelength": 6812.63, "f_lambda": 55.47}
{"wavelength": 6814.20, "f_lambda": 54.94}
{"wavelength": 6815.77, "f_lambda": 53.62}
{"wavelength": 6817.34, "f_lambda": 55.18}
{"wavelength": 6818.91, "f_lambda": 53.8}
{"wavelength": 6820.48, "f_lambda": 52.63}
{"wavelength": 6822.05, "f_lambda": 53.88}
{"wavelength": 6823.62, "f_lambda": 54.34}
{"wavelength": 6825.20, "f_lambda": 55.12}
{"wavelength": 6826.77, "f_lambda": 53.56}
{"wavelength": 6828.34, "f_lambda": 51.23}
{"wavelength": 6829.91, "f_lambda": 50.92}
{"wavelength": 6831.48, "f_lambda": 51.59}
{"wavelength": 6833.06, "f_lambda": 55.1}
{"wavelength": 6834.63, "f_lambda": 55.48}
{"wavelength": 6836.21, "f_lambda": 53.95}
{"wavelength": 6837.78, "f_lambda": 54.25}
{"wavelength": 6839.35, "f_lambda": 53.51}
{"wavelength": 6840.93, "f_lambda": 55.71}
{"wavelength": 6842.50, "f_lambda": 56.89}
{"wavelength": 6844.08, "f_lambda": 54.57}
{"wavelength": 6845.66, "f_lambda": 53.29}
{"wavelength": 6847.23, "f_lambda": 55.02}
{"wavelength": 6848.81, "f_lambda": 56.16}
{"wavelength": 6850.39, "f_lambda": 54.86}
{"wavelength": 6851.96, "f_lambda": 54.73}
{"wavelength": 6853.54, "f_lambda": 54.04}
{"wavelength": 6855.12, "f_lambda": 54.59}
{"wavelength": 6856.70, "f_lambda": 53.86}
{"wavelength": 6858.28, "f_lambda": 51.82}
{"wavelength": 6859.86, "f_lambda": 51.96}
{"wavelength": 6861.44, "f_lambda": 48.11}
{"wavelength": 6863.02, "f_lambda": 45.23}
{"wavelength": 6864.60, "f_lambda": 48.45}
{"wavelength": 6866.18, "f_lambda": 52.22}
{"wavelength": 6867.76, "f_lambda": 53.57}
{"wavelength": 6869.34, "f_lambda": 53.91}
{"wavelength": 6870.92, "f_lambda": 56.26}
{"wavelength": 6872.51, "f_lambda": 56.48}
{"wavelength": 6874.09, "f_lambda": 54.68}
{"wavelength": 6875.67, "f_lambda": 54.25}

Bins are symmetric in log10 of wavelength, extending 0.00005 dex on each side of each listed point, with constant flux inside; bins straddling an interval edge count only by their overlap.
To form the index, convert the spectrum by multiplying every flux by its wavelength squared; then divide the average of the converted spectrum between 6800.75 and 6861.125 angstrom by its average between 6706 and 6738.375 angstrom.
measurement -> 1.0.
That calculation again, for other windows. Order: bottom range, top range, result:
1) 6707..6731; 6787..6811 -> 1.01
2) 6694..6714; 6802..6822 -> 0.95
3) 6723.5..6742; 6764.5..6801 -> 0.98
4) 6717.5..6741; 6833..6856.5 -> 0.98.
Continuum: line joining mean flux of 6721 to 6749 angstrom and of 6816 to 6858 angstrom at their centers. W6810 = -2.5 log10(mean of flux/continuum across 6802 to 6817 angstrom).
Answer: -0.016 mag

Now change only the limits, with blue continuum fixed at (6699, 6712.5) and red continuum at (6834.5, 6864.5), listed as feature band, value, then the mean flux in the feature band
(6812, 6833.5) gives 0.03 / 53.6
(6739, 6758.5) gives 0.05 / 56.5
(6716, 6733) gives 0.08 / 56.1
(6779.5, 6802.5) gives 0.02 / 55.8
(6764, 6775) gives 0.01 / 57.3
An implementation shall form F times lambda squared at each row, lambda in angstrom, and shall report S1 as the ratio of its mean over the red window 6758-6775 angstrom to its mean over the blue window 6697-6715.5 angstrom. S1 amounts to 1.0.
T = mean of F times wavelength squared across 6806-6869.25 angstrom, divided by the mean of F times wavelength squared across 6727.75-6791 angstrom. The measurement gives 0.96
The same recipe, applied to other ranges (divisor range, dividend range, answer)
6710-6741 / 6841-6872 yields 0.96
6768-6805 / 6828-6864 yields 0.97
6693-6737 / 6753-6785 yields 0.99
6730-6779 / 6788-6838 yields 0.97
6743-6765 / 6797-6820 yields 1.00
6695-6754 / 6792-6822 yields 0.99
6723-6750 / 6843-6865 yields 0.95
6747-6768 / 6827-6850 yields 0.98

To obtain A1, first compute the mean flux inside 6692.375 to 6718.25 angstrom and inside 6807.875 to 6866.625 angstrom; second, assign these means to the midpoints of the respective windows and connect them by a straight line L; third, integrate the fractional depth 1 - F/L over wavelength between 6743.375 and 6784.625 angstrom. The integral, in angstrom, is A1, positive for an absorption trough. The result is 0.1 angstrom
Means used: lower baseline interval 58.9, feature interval 56.5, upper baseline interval 53.7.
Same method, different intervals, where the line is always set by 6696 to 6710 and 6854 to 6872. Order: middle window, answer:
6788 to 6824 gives -0.4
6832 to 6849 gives -0.5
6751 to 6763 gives 0.1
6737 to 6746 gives 0.0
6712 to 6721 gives 0.6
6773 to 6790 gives 0.1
